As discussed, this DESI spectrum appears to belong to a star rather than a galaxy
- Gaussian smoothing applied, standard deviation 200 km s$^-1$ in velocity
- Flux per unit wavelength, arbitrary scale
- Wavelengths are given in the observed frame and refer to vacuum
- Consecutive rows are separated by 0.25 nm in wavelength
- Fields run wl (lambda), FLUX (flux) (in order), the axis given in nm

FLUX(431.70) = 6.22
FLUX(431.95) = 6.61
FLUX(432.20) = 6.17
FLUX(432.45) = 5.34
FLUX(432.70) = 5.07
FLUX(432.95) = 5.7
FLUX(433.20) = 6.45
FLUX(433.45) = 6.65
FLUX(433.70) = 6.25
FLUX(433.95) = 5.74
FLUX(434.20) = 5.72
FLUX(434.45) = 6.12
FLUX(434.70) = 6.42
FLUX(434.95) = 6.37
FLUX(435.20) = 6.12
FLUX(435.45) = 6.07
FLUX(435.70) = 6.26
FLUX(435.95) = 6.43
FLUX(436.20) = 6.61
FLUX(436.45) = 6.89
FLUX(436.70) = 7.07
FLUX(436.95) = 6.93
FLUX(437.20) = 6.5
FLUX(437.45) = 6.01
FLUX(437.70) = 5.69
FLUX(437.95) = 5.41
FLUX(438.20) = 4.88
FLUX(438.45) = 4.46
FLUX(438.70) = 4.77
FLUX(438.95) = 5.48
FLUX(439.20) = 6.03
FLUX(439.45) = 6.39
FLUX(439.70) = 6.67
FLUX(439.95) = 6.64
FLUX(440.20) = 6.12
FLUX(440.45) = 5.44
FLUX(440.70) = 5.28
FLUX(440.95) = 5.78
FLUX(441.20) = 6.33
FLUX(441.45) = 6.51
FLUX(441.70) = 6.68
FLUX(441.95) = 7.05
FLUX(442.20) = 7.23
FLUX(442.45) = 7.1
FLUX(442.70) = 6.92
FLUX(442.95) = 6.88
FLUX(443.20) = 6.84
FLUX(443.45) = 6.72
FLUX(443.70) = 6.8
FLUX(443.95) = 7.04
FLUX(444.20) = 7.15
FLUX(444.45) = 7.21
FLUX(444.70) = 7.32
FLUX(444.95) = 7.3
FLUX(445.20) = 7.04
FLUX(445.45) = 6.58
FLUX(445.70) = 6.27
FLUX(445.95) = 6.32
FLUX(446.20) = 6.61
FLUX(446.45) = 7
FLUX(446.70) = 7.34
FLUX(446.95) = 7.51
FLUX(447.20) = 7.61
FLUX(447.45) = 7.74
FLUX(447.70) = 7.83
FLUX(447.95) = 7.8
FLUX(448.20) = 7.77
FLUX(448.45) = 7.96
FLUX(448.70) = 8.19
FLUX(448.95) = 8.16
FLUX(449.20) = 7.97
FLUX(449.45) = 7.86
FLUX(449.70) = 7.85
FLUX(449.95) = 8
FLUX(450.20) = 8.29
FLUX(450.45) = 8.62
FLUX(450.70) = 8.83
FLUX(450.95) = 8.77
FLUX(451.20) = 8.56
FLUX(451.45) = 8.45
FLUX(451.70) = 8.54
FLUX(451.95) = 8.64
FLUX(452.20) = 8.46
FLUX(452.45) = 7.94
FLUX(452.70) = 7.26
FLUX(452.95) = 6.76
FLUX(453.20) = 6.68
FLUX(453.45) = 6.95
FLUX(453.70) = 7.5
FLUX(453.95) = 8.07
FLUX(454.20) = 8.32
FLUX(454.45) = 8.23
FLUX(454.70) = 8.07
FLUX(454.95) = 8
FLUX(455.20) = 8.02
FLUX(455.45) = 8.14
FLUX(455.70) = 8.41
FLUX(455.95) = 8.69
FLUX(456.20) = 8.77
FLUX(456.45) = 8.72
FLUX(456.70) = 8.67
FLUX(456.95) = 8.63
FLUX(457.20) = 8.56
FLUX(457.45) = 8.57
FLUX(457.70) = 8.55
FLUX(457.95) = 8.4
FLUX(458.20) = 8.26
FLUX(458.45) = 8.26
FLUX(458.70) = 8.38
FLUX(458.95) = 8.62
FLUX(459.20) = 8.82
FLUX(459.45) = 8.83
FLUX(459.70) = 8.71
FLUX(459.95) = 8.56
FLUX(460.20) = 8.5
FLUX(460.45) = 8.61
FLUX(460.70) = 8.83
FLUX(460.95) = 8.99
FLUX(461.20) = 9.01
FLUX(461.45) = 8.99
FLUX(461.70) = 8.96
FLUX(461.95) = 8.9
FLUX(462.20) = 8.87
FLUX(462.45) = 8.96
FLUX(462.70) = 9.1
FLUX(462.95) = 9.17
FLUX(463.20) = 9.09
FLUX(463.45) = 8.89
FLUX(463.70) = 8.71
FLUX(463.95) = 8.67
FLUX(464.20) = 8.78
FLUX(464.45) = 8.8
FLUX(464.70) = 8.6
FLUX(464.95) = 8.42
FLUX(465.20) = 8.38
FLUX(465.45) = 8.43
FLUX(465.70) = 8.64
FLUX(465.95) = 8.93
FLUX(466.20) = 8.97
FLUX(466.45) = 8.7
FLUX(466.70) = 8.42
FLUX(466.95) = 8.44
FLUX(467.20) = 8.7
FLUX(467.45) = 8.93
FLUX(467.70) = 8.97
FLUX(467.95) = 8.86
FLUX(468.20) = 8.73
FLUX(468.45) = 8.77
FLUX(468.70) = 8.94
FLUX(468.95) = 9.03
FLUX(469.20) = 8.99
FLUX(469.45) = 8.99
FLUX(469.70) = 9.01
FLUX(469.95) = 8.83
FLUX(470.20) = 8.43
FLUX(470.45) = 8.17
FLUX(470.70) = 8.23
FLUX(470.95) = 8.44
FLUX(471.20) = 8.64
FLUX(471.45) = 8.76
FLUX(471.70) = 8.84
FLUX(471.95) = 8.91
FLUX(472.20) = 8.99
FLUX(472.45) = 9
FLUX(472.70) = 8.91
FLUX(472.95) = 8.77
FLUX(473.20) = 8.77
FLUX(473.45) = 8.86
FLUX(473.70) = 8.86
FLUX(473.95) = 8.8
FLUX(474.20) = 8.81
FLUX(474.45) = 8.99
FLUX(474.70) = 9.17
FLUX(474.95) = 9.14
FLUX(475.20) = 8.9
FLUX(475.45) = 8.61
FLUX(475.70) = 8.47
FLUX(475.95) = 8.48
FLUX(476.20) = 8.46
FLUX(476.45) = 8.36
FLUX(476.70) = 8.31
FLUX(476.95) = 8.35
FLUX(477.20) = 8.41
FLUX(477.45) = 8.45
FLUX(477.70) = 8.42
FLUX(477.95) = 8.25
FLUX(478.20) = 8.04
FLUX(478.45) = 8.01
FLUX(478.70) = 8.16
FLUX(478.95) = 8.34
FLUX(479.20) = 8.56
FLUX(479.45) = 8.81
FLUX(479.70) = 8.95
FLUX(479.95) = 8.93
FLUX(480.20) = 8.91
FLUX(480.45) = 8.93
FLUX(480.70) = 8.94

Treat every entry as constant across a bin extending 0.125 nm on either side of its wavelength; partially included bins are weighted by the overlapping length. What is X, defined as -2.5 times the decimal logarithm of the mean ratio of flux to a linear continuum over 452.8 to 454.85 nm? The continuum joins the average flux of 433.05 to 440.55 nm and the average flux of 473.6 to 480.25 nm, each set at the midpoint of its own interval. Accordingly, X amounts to -0.063 mag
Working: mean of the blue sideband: 6.09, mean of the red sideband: 8.59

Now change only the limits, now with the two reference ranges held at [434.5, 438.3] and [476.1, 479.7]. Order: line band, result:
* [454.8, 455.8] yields -0.130 mag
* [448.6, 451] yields -0.187 mag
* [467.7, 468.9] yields -0.126 mag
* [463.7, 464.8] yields -0.138 mag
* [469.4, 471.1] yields -0.077 mag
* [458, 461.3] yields -0.162 mag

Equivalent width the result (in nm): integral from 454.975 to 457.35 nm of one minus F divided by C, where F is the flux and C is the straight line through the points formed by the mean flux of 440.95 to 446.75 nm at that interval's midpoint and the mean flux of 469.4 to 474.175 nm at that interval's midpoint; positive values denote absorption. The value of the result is -0.25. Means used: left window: 6.85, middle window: 8.49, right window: 8.75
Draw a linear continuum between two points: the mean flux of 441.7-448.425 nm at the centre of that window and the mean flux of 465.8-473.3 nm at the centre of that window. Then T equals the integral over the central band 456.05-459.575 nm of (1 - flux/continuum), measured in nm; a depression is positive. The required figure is -0.26 nm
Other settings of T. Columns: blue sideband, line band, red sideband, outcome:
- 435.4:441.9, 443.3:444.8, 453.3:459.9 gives -0.06 nm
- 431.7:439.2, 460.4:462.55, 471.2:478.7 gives -0.32 nm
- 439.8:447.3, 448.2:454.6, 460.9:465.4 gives -0.38 nm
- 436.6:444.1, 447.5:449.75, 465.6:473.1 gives -0.31 nm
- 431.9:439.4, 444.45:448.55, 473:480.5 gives -0.34 nm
